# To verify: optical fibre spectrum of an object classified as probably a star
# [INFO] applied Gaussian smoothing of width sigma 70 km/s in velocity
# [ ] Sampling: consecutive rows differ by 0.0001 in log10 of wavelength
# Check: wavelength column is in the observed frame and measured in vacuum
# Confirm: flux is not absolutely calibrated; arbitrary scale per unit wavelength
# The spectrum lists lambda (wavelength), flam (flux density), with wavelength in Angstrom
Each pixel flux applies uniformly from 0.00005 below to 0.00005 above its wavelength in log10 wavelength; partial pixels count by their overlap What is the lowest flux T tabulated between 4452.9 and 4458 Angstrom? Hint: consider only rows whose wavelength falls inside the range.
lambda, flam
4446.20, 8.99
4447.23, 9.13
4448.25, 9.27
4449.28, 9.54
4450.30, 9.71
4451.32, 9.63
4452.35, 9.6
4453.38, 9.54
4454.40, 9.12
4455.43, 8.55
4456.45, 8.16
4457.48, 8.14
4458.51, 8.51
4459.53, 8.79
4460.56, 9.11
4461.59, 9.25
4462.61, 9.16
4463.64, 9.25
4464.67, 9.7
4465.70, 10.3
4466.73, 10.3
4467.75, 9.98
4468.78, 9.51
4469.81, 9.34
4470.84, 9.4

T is 8.14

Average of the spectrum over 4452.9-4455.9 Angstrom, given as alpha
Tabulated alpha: 9.08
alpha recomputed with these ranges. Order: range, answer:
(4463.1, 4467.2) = 9.86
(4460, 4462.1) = 9.16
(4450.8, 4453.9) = 9.59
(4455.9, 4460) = 8.41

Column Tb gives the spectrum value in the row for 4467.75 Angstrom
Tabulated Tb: 9.98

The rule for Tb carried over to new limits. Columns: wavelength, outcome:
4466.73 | 10.3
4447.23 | 9.13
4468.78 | 9.51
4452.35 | 9.6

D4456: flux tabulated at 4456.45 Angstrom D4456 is 8.16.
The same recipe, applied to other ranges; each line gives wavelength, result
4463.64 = 9.25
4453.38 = 9.54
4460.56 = 9.11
